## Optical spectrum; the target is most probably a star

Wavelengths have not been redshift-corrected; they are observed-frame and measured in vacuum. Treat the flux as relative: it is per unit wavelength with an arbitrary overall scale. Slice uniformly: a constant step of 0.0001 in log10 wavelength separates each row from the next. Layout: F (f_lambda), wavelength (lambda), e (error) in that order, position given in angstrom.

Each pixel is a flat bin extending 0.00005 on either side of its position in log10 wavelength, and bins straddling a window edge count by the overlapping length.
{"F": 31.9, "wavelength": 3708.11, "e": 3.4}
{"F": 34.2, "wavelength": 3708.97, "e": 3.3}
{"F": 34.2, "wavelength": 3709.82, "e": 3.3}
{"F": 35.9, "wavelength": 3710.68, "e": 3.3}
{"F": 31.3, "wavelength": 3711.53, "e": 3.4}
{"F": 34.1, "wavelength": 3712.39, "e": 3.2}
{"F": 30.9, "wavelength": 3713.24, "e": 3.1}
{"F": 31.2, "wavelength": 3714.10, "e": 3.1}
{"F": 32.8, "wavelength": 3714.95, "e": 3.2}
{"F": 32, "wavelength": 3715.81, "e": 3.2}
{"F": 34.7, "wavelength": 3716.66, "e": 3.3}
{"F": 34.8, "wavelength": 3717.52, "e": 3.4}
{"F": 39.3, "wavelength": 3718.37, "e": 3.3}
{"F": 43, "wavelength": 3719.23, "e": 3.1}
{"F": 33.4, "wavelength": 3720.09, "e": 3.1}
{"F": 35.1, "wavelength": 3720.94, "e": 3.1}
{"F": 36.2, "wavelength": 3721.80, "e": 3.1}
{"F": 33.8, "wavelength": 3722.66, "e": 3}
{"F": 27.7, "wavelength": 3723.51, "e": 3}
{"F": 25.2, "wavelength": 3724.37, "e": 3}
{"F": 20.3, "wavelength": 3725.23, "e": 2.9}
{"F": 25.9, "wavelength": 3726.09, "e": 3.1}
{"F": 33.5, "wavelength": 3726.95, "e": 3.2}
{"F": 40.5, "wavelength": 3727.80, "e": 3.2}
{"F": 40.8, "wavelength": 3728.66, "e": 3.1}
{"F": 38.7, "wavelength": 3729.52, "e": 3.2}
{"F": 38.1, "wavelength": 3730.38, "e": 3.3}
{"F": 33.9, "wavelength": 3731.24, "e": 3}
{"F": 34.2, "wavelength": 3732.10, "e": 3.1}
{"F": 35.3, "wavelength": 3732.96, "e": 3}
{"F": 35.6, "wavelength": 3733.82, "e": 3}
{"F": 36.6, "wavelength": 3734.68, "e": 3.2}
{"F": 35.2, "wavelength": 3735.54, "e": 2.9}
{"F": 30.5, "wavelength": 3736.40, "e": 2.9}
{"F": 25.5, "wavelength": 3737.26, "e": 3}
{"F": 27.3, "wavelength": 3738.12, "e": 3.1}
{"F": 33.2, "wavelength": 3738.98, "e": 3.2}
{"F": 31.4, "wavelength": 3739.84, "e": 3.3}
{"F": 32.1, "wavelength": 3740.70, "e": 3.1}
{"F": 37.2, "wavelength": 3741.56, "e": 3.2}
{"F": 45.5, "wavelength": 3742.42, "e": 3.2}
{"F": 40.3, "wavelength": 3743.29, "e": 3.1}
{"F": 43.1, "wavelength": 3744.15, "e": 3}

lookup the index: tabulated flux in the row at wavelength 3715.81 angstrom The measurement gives 32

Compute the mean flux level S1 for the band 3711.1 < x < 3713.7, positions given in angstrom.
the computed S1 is 32.1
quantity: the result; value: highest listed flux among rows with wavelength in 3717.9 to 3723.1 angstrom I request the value 43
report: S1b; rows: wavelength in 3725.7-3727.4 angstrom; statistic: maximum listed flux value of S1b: 33.5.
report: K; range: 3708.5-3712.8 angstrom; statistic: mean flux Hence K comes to 33.9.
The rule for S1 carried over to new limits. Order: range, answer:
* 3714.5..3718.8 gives 34.8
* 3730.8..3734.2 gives 34.7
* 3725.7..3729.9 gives 36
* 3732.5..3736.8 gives 34.7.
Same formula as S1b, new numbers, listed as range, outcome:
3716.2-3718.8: 39.3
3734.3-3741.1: 36.6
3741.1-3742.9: 45.5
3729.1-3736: 38.7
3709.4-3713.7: 35.9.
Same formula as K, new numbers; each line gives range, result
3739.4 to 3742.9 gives 36.6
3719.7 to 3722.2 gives 35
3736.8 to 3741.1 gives 29.9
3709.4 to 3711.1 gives 34.9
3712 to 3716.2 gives 32.2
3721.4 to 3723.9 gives 32.7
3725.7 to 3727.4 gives 30.1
